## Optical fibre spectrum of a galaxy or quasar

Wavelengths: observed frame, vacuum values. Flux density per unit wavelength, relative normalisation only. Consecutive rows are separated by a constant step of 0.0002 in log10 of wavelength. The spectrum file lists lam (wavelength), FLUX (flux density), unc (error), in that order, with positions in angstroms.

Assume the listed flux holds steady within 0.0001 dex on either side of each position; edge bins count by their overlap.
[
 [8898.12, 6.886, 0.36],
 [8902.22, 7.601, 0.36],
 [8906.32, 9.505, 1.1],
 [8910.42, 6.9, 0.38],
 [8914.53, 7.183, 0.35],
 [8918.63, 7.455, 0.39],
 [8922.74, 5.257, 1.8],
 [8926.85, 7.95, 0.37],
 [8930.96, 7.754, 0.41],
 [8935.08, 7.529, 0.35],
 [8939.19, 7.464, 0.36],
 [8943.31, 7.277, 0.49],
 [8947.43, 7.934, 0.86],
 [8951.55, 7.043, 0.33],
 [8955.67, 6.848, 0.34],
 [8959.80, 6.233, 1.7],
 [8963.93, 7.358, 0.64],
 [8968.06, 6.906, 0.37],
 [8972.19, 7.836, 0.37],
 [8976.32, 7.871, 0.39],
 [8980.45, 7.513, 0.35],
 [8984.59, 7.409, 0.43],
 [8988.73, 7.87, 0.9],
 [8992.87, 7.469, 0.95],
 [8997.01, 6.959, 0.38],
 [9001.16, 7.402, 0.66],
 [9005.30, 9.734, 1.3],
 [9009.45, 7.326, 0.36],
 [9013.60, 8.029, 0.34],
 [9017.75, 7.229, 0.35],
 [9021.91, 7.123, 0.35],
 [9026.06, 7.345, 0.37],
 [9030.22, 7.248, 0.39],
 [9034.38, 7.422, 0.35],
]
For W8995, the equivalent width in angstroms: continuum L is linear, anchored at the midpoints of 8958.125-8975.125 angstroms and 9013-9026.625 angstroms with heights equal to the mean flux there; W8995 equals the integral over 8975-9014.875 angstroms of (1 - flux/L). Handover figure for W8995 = -2.65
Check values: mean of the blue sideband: 7.14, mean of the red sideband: 7.38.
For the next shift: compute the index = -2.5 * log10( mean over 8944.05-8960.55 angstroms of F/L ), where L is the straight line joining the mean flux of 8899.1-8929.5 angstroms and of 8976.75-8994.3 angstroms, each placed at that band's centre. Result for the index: 0.06 mag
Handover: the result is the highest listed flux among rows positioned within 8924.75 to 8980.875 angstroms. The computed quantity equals 7.95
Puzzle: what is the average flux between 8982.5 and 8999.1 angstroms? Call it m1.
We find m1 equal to 7.42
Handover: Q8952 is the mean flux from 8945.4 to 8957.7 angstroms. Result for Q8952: 7.28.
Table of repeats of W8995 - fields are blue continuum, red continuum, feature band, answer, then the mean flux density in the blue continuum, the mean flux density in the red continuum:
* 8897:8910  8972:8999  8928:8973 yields 2.5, 7.94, 7.55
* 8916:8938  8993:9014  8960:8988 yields 0.7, 7.2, 7.84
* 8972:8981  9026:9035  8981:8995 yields 0.2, 7.76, 7.32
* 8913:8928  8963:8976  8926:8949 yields -1.8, 6.9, 7.44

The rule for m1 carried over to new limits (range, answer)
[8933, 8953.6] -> 7.45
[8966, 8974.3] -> 7.38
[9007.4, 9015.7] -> 7.68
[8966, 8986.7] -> 7.51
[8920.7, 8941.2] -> 7.19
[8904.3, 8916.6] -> 7.86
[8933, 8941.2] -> 7.5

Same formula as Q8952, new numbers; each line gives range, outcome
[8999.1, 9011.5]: 8.16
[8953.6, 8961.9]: 6.54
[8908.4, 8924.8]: 6.7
